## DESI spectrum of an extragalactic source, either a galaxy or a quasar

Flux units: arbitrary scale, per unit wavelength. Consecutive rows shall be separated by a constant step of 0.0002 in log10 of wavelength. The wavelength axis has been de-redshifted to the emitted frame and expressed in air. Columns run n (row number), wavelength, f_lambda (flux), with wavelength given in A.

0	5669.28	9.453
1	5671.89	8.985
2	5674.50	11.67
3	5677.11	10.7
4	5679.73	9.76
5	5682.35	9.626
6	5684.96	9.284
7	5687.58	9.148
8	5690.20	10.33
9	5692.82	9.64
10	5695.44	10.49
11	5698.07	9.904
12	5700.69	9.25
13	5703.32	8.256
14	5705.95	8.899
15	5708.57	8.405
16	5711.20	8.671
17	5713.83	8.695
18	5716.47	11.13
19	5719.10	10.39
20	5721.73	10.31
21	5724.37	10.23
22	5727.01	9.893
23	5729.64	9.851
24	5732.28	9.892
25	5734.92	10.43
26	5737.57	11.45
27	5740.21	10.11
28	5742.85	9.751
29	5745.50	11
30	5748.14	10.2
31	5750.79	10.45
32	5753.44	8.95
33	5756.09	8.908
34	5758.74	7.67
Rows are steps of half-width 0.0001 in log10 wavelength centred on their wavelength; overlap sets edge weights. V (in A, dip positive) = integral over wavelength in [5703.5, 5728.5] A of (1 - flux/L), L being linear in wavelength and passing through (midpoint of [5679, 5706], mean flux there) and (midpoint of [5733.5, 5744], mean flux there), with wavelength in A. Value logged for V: 1.1 A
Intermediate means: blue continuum 9.53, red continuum 10.4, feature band 9.57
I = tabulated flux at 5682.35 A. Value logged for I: 9.626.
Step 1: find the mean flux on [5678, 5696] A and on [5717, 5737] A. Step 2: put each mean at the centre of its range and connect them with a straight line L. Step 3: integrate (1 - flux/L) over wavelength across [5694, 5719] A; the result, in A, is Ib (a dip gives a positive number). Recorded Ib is 1.6 A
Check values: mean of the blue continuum 9.75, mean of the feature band 9.35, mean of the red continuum 10.2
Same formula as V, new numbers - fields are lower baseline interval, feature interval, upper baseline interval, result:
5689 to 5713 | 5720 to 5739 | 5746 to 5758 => -1.62 A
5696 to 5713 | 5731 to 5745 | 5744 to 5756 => -0.91 A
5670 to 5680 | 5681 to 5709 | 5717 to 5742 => 2.39 A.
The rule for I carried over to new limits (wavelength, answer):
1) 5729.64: 9.851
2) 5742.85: 9.751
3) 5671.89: 8.985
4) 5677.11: 10.7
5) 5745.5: 11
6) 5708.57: 8.405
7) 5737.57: 11.45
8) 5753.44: 8.95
